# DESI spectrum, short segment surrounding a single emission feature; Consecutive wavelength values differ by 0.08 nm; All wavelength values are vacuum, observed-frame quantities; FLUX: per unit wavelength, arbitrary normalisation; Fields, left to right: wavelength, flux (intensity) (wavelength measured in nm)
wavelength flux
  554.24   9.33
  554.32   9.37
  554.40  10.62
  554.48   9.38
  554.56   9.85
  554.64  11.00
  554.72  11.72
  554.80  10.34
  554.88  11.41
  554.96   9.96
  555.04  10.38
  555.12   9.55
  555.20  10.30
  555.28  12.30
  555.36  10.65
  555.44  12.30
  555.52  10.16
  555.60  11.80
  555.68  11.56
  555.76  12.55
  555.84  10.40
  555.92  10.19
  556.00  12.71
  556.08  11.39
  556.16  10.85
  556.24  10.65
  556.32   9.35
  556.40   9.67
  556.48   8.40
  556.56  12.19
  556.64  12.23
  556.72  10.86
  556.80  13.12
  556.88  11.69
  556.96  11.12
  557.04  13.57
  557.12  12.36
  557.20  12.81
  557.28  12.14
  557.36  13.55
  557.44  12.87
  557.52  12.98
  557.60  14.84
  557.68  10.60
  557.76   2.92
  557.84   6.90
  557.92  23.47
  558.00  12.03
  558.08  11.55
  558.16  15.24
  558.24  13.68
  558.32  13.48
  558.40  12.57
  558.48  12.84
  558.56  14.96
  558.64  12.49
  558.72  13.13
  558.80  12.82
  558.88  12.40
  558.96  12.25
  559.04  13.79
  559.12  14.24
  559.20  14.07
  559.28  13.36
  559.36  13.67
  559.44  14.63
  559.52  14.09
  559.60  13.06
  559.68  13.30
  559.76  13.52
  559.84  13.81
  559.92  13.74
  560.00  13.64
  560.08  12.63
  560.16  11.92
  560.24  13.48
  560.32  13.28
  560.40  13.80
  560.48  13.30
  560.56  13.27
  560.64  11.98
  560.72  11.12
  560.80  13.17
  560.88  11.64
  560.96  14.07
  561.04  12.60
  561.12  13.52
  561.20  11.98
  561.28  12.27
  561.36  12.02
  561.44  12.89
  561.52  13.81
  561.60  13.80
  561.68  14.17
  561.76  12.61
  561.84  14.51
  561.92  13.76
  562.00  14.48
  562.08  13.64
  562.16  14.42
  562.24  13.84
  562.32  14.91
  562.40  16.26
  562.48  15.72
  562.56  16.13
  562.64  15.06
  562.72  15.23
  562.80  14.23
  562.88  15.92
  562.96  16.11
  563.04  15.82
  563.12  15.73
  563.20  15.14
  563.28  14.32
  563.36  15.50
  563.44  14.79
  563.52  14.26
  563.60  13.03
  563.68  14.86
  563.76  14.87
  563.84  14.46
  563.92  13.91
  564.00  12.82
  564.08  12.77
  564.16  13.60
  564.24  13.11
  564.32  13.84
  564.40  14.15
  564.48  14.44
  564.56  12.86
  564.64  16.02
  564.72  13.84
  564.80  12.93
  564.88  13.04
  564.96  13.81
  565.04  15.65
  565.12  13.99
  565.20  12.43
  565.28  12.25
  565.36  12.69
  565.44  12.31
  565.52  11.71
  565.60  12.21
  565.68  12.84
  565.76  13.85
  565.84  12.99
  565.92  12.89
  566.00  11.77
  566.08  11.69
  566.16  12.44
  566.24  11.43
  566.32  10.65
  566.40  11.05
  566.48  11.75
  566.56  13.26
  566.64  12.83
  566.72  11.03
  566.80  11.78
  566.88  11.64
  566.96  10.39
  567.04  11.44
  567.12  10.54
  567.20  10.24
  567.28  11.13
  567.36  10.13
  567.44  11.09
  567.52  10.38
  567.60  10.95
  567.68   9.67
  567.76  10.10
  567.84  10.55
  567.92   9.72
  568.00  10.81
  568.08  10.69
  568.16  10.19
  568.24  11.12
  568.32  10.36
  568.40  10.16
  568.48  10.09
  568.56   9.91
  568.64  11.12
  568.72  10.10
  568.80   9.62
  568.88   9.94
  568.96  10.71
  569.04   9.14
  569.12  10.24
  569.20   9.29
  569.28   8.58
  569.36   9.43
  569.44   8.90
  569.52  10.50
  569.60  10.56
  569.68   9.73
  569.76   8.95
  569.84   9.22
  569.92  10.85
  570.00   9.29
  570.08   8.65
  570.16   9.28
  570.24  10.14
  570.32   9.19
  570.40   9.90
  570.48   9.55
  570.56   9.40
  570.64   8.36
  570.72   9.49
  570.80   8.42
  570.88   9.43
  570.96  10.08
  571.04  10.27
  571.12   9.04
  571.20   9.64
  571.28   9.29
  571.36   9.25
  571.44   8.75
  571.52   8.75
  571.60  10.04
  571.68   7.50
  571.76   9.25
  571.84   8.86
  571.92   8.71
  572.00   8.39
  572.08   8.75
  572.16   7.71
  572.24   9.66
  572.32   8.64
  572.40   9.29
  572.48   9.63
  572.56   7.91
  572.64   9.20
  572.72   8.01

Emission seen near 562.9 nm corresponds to C III] 1909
